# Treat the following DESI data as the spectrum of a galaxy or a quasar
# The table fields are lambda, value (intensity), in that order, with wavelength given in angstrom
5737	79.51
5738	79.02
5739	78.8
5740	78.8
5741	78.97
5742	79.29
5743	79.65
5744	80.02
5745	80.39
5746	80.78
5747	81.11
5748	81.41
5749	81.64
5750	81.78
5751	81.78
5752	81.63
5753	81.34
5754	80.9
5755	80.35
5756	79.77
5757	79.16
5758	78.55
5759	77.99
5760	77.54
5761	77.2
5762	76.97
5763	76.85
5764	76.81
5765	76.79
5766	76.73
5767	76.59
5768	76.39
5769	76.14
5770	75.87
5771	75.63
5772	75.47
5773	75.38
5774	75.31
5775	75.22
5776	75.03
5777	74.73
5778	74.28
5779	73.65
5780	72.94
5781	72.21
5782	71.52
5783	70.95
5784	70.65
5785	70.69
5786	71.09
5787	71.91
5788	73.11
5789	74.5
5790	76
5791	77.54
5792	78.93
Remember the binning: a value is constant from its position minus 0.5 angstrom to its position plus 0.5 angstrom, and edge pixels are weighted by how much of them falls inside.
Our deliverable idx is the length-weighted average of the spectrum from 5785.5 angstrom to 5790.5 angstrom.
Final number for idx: 73.3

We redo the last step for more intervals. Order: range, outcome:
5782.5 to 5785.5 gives 70.8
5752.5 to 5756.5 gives 80.6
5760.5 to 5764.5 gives 77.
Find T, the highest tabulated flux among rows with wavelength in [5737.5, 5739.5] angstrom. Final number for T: 79.02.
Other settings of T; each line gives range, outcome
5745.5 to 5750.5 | 81.78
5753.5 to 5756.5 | 80.9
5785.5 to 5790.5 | 76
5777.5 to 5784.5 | 74.28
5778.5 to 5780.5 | 73.65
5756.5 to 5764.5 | 79.16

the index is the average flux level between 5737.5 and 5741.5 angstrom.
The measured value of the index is 78.9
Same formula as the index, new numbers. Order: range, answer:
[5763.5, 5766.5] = 76.8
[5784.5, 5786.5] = 70.9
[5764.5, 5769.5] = 76.5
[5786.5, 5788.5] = 72.5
